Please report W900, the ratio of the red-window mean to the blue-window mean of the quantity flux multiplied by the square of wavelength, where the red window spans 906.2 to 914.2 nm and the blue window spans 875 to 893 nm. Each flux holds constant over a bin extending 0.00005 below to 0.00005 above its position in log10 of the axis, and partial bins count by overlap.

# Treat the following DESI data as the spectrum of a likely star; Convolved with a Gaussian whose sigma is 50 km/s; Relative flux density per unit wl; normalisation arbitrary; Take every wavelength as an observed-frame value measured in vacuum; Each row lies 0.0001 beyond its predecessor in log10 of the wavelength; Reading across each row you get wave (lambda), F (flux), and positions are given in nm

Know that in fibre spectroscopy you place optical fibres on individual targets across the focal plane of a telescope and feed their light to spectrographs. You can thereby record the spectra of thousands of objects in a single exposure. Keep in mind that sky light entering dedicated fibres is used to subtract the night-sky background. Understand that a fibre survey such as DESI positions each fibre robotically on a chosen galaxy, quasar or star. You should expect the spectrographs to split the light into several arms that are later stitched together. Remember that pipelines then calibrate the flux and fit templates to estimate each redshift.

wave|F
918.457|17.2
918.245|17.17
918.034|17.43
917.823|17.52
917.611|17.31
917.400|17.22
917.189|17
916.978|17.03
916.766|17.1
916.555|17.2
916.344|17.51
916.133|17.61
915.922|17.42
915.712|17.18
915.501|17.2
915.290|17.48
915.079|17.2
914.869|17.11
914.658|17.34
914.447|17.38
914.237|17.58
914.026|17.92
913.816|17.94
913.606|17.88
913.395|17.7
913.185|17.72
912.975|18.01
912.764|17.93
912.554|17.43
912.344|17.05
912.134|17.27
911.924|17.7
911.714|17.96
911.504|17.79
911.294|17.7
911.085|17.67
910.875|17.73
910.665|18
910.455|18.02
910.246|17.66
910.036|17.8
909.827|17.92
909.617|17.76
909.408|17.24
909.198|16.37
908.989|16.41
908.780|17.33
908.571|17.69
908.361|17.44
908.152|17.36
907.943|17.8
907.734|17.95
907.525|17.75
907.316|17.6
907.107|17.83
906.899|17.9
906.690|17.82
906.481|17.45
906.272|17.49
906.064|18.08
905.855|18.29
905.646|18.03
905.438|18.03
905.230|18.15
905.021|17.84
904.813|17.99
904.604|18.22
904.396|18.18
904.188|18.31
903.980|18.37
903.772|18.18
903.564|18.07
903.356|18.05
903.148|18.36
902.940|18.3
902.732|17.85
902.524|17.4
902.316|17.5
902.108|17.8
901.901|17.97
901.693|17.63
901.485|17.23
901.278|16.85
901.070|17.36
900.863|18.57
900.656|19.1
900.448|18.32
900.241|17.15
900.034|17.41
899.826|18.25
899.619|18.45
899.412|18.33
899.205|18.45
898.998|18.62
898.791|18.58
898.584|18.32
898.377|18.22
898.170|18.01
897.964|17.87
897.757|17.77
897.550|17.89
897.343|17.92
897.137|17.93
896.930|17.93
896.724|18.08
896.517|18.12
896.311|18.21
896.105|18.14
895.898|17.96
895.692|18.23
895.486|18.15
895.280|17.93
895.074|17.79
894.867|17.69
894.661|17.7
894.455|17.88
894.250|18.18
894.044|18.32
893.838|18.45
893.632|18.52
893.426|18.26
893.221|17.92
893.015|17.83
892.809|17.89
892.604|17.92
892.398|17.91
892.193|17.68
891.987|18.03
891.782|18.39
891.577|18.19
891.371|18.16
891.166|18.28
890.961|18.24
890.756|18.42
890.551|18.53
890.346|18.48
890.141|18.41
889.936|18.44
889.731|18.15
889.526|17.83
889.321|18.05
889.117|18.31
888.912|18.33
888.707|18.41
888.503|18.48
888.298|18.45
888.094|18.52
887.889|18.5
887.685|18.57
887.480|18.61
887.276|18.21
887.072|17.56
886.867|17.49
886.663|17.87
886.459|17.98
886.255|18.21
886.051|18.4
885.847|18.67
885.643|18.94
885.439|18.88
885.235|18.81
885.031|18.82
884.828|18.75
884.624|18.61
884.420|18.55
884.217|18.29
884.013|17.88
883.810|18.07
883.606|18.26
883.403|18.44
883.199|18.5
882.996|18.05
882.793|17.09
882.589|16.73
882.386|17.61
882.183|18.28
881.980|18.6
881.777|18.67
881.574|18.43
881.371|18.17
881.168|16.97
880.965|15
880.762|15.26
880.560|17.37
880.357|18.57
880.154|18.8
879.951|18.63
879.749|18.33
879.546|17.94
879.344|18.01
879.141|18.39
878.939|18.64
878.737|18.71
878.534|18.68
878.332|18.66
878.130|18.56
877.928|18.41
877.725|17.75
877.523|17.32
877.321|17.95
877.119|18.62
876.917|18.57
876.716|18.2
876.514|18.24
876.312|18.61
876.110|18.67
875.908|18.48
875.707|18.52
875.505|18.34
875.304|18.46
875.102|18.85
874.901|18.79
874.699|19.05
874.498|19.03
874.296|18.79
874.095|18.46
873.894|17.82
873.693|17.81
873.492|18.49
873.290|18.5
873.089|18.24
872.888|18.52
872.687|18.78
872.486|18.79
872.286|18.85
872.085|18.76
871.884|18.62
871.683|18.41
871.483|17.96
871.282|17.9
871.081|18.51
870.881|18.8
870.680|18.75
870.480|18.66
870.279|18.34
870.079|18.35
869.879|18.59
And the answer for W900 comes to 1.03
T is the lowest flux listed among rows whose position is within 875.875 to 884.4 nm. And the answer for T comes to 15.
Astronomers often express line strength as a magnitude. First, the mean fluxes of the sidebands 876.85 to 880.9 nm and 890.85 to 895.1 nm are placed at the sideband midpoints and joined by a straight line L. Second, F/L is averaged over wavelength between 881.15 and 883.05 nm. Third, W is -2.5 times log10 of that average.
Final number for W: 0.01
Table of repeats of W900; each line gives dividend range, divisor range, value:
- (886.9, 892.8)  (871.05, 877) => 1.02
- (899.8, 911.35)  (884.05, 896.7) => 1.01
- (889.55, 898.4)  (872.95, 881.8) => 1.03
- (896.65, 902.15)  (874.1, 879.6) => 1.03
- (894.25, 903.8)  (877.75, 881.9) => 1.04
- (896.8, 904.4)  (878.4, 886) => 1.04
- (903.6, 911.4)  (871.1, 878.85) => 1.04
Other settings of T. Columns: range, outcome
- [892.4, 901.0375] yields 17.15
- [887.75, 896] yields 17.68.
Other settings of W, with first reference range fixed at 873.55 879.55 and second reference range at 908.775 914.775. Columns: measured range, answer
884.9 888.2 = -0.012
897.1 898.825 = -0.007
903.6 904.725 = -0.028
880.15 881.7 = 0.065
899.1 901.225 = -0.014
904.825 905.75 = -0.017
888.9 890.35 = -0.007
